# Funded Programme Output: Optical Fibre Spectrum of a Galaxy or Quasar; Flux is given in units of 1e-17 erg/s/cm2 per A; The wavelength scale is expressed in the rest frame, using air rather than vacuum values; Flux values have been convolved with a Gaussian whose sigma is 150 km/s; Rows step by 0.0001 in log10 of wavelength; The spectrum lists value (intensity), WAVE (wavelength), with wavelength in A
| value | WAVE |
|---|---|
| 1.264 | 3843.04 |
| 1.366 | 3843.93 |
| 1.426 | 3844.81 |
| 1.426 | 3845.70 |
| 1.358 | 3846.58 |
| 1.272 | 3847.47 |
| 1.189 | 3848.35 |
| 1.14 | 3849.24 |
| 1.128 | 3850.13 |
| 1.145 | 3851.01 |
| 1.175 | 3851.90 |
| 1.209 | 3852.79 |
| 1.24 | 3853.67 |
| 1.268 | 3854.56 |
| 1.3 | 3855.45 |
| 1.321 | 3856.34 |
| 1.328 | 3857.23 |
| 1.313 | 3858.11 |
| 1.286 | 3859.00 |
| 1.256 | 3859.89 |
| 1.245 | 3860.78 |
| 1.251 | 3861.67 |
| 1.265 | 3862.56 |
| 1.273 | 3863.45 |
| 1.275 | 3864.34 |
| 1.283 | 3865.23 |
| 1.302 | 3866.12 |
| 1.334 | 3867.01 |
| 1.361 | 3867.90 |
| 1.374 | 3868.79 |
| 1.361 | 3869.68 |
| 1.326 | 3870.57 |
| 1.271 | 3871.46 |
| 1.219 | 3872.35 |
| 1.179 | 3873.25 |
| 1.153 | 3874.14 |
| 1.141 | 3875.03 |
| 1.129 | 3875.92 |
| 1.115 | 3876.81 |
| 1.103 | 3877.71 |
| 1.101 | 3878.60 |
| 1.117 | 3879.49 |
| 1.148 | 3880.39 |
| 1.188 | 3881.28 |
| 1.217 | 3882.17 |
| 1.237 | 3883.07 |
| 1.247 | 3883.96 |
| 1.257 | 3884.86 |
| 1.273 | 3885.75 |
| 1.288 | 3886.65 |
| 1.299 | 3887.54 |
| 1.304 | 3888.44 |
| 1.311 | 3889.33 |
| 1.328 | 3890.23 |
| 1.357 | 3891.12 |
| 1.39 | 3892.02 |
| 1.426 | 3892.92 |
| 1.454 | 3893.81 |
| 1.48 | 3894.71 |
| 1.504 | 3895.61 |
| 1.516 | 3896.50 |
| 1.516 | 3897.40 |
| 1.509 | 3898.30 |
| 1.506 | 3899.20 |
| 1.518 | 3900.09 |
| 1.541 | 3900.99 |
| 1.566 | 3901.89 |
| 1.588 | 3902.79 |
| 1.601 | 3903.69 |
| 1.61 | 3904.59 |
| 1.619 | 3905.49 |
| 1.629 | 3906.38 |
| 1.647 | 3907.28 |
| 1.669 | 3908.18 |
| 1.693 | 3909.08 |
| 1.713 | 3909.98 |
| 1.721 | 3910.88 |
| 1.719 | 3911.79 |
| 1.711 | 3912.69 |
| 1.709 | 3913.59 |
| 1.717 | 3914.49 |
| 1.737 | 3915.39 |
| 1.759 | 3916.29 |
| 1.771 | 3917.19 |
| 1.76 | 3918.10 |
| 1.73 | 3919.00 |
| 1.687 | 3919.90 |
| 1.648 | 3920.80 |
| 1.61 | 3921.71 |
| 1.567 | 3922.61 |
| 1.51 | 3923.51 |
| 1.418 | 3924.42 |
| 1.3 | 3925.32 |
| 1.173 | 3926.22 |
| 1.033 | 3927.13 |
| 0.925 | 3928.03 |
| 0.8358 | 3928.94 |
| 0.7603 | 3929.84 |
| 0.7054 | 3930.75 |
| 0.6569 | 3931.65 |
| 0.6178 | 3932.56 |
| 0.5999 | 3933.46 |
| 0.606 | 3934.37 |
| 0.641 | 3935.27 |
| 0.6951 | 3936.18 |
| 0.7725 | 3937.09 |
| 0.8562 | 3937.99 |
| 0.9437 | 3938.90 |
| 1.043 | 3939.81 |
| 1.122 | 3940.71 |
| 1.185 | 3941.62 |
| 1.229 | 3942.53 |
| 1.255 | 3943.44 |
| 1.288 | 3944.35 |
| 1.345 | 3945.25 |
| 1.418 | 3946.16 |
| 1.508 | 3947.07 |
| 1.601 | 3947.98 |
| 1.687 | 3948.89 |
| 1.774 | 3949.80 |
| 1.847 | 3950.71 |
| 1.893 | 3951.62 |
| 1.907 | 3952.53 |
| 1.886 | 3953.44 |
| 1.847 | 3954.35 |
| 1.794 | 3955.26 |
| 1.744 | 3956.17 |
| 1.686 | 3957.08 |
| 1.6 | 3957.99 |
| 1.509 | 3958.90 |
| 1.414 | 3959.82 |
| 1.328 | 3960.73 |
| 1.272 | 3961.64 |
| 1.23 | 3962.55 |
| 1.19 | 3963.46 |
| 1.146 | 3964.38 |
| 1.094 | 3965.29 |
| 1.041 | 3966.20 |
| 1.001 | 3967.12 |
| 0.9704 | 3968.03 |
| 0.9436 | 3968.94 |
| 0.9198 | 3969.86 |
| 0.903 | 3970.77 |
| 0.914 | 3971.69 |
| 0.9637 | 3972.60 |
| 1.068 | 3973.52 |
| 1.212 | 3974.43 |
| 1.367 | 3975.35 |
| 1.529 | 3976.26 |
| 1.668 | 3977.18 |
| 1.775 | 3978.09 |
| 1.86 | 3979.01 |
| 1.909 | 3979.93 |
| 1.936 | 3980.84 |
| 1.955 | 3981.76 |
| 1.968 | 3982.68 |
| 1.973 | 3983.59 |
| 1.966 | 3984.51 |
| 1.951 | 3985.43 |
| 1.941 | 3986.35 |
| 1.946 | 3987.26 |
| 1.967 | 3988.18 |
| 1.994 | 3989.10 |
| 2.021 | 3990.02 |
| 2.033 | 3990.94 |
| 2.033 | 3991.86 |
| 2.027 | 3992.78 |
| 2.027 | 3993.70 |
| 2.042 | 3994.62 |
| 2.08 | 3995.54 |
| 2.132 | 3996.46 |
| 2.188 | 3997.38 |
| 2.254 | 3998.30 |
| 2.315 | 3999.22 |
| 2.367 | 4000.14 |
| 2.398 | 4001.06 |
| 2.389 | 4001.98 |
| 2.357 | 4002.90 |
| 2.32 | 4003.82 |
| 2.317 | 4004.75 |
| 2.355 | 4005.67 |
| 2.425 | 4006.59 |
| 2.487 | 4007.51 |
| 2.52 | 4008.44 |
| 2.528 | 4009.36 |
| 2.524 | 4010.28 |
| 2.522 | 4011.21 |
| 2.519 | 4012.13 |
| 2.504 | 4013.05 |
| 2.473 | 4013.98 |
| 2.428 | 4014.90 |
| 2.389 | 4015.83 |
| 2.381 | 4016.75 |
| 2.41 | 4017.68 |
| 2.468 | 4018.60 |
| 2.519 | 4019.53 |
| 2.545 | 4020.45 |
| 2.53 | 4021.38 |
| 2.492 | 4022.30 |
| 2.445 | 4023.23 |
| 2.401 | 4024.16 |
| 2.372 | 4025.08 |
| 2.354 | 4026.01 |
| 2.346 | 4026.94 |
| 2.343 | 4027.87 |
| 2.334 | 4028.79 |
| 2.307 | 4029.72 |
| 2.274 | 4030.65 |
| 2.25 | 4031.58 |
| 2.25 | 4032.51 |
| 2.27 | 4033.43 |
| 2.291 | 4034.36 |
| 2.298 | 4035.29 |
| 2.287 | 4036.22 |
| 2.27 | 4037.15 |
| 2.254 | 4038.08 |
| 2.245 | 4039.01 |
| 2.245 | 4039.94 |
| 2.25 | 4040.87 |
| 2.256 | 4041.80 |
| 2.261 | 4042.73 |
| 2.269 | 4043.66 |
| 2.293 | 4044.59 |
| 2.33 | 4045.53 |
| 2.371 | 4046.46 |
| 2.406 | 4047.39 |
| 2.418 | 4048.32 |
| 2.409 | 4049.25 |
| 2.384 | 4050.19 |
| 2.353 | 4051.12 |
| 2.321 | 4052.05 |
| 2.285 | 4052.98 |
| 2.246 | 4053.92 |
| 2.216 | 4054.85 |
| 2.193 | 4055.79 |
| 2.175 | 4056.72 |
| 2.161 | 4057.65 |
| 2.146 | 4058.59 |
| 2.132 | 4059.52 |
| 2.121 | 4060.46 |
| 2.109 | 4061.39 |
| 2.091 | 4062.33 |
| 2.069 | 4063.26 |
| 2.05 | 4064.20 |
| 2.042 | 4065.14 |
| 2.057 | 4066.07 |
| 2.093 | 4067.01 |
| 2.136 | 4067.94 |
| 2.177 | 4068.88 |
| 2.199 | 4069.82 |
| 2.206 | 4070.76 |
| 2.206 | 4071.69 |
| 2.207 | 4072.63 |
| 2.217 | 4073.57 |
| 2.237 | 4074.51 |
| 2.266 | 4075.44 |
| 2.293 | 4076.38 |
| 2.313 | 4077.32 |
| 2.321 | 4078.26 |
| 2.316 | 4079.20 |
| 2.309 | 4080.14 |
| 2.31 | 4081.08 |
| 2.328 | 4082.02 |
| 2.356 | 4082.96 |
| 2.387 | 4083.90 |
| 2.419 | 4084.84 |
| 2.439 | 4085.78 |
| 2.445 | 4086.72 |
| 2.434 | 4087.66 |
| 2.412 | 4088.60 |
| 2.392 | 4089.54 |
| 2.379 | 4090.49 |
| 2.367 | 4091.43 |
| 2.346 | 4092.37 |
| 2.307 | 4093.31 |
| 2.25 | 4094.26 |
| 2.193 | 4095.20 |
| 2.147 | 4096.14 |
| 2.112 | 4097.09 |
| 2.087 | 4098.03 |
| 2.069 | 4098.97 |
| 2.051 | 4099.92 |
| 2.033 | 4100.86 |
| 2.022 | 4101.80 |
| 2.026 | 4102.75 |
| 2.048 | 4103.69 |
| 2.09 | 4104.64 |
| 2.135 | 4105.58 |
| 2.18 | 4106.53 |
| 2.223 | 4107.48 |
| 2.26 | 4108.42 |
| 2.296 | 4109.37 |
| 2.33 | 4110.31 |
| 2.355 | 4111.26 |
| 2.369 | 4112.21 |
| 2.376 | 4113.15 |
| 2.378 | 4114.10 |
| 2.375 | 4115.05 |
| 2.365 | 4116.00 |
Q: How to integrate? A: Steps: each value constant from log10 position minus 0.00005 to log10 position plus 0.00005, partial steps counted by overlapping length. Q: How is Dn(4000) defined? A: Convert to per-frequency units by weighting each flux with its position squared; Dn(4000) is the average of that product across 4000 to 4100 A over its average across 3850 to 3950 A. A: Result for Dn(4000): 1.89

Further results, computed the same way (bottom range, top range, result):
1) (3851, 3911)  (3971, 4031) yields 1.68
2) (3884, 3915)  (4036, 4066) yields 1.59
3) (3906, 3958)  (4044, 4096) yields 1.74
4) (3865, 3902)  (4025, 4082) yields 1.86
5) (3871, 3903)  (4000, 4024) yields 1.98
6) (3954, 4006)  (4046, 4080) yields 1.34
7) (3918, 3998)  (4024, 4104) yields 1.64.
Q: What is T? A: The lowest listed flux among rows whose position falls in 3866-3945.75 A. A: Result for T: 0.5999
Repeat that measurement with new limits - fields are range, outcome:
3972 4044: 0.9637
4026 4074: 2.042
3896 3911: 1.506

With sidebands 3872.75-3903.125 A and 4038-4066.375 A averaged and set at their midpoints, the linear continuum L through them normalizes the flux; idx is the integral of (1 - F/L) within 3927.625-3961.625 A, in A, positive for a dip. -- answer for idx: 8.1 A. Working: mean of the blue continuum 1.32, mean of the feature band 1.26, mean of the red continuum 2.23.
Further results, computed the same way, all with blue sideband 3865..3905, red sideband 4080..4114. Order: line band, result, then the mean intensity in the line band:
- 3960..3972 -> 4.3 A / 1.08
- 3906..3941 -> 4.6 A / 1.29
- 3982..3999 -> -2.3 A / 2.03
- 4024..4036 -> -2.1 A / 2.31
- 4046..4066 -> -1.4 A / 2.22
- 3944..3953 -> -0.1 A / 1.63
